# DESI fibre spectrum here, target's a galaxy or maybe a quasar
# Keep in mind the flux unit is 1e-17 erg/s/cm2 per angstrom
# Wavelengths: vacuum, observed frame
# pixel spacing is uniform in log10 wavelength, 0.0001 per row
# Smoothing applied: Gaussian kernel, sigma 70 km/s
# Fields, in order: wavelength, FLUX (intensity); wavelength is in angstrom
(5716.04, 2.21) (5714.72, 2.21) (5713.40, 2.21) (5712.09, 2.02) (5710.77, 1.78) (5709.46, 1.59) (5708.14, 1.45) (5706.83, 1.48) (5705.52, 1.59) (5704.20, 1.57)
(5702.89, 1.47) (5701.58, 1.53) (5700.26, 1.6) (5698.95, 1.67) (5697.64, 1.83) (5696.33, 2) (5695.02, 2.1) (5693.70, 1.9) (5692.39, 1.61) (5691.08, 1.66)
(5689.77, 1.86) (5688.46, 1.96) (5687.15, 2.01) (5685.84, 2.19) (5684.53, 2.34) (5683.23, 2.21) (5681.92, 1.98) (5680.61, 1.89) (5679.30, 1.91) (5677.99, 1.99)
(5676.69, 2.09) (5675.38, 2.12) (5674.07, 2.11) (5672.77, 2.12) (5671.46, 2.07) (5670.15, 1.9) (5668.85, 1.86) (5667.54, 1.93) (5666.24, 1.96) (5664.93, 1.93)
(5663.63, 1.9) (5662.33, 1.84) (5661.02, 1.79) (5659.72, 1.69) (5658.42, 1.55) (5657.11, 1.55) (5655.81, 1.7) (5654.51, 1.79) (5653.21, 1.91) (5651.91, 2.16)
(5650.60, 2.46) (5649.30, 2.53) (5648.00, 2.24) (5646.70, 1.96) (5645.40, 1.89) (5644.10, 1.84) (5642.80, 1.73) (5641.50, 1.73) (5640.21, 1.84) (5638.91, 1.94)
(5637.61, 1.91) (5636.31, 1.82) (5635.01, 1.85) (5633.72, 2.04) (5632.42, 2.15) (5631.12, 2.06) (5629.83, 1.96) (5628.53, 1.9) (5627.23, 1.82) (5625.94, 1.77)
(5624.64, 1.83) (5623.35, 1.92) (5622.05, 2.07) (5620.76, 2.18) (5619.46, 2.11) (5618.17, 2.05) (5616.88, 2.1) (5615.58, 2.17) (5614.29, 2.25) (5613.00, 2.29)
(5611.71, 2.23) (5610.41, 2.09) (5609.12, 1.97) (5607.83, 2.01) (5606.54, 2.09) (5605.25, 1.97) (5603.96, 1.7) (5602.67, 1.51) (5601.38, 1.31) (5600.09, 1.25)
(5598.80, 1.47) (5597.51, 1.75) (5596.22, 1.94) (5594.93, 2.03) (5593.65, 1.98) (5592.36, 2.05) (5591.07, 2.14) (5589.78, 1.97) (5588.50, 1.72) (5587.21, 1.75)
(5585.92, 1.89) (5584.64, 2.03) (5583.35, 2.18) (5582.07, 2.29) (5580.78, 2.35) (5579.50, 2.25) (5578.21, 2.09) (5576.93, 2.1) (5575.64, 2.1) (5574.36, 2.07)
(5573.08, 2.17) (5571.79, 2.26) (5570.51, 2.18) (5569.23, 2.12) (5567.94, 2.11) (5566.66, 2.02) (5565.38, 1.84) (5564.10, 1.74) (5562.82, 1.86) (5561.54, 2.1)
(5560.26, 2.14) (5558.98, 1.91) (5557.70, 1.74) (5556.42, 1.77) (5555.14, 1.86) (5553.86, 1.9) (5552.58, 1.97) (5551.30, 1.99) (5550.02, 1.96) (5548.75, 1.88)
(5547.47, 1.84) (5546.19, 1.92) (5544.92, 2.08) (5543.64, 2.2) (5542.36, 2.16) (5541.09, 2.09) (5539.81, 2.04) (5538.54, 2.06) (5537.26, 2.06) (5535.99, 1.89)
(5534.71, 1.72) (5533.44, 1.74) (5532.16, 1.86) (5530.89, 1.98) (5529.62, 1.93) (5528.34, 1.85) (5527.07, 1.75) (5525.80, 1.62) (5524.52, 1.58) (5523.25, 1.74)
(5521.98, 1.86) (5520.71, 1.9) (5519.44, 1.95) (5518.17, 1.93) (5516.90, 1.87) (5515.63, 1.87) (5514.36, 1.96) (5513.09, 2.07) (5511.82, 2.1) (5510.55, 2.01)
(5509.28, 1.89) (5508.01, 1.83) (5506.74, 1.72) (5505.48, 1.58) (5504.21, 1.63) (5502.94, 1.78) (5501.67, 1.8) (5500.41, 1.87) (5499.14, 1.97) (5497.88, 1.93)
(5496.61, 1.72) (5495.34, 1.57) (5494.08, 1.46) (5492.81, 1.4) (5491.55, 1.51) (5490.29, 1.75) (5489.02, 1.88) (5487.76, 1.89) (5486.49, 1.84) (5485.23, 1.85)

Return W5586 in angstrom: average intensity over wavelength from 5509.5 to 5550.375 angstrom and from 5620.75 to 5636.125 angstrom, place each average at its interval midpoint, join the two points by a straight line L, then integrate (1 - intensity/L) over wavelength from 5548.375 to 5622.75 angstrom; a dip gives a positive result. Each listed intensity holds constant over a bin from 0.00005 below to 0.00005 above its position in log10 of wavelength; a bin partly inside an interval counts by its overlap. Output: -1.8 angstrom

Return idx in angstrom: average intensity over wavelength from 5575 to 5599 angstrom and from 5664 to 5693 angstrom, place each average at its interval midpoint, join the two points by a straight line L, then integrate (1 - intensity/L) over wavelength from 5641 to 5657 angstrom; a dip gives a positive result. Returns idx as 0.10 angstrom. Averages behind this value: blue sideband 2.01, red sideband 1.99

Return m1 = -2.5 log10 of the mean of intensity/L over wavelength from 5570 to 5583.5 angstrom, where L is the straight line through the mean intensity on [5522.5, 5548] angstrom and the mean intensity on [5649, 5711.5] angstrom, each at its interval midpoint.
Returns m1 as -0.154 mag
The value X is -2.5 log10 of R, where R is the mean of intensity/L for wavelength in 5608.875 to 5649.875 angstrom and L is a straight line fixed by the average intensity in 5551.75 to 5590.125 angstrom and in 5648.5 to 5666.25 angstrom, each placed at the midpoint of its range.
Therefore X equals -0.03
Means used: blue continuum 2.02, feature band 2.01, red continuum 1.91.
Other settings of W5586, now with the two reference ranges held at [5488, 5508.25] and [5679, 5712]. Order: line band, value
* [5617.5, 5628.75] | -1.2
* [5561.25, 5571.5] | -1.5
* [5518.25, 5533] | -0.8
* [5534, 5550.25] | -2.4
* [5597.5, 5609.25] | 0.5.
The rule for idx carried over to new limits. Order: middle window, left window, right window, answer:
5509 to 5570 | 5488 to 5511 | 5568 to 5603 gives -2.7 angstrom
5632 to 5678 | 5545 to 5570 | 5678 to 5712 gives -2.3 angstrom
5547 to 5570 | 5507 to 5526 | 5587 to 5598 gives -0.3 angstrom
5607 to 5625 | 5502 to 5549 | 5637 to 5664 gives -1.9 angstrom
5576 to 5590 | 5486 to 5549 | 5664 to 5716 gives -1.4 angstrom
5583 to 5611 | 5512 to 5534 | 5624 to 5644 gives 0.4 angstrom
